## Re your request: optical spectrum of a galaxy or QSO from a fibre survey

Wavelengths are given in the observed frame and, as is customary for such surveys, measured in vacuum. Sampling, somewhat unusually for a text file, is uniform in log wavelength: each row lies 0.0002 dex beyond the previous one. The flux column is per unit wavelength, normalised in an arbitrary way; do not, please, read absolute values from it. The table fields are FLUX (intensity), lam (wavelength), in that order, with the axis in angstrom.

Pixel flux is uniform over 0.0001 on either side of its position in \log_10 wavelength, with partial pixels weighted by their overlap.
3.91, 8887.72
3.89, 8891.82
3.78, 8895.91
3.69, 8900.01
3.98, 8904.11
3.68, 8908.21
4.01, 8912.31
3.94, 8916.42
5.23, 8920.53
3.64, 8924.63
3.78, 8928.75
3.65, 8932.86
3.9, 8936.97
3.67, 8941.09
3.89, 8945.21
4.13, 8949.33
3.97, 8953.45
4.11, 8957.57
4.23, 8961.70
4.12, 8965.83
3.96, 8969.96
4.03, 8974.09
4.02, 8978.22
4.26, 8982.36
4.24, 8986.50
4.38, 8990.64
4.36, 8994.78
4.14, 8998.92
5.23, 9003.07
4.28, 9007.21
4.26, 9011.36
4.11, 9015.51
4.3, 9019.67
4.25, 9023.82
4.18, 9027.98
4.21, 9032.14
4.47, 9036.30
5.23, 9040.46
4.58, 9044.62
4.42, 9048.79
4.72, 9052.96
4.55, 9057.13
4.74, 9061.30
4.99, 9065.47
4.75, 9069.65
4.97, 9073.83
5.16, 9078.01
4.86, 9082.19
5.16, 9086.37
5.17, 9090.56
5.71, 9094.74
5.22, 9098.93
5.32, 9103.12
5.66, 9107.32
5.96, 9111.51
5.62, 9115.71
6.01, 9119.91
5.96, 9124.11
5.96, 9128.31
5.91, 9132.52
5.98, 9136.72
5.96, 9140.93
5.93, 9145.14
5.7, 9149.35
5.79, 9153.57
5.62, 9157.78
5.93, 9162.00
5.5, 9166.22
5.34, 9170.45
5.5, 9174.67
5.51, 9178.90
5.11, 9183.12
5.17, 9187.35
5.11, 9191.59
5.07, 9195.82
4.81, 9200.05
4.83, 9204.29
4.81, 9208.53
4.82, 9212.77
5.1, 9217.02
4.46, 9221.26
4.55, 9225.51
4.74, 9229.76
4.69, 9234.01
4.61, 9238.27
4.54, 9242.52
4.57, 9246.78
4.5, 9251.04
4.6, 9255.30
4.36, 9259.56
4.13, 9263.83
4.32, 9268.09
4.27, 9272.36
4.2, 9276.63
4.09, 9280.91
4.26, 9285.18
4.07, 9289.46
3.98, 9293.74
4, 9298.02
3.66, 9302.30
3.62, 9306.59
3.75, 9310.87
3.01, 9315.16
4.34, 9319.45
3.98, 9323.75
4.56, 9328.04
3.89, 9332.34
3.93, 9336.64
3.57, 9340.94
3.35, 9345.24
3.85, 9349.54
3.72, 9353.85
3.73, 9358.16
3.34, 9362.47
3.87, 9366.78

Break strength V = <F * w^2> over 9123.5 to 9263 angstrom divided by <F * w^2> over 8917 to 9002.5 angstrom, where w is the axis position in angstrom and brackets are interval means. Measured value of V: 1.3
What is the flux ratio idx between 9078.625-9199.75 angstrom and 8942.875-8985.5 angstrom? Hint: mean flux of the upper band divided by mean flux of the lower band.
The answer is 1.4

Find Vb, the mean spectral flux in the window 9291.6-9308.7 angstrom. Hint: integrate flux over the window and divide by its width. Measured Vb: 3.81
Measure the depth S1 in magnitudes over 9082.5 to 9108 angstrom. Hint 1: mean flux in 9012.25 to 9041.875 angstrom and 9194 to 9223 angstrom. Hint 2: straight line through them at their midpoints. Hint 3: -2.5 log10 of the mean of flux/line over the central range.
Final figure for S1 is -0.17 mag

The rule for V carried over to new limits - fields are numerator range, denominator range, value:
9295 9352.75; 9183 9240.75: 0.81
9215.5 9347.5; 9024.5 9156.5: 0.83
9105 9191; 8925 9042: 1.41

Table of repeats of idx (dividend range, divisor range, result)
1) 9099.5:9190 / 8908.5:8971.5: 1.42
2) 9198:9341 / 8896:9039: 1.04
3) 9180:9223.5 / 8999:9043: 1.11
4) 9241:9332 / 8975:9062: 0.93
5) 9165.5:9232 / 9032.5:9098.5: 1.03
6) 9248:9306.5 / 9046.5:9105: 0.84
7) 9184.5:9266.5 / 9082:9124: 0.85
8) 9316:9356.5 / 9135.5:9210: 0.72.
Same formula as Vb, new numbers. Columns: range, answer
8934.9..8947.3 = 3.82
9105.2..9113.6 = 5.81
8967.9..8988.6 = 4.1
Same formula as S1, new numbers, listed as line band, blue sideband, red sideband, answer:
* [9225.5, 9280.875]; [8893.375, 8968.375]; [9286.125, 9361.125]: -0.16 mag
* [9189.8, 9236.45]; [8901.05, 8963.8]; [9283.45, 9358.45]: -0.23 mag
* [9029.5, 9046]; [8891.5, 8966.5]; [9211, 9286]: -0.12 mag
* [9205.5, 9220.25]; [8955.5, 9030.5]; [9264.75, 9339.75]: -0.20 mag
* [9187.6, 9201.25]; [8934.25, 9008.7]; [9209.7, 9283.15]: -0.14 mag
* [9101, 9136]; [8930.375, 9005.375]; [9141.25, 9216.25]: -0.16 mag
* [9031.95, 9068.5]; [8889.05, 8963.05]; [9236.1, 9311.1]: -0.16 mag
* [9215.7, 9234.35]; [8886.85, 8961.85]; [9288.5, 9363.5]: -0.22 mag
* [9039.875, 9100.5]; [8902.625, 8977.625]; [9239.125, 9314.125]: -0.21 mag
